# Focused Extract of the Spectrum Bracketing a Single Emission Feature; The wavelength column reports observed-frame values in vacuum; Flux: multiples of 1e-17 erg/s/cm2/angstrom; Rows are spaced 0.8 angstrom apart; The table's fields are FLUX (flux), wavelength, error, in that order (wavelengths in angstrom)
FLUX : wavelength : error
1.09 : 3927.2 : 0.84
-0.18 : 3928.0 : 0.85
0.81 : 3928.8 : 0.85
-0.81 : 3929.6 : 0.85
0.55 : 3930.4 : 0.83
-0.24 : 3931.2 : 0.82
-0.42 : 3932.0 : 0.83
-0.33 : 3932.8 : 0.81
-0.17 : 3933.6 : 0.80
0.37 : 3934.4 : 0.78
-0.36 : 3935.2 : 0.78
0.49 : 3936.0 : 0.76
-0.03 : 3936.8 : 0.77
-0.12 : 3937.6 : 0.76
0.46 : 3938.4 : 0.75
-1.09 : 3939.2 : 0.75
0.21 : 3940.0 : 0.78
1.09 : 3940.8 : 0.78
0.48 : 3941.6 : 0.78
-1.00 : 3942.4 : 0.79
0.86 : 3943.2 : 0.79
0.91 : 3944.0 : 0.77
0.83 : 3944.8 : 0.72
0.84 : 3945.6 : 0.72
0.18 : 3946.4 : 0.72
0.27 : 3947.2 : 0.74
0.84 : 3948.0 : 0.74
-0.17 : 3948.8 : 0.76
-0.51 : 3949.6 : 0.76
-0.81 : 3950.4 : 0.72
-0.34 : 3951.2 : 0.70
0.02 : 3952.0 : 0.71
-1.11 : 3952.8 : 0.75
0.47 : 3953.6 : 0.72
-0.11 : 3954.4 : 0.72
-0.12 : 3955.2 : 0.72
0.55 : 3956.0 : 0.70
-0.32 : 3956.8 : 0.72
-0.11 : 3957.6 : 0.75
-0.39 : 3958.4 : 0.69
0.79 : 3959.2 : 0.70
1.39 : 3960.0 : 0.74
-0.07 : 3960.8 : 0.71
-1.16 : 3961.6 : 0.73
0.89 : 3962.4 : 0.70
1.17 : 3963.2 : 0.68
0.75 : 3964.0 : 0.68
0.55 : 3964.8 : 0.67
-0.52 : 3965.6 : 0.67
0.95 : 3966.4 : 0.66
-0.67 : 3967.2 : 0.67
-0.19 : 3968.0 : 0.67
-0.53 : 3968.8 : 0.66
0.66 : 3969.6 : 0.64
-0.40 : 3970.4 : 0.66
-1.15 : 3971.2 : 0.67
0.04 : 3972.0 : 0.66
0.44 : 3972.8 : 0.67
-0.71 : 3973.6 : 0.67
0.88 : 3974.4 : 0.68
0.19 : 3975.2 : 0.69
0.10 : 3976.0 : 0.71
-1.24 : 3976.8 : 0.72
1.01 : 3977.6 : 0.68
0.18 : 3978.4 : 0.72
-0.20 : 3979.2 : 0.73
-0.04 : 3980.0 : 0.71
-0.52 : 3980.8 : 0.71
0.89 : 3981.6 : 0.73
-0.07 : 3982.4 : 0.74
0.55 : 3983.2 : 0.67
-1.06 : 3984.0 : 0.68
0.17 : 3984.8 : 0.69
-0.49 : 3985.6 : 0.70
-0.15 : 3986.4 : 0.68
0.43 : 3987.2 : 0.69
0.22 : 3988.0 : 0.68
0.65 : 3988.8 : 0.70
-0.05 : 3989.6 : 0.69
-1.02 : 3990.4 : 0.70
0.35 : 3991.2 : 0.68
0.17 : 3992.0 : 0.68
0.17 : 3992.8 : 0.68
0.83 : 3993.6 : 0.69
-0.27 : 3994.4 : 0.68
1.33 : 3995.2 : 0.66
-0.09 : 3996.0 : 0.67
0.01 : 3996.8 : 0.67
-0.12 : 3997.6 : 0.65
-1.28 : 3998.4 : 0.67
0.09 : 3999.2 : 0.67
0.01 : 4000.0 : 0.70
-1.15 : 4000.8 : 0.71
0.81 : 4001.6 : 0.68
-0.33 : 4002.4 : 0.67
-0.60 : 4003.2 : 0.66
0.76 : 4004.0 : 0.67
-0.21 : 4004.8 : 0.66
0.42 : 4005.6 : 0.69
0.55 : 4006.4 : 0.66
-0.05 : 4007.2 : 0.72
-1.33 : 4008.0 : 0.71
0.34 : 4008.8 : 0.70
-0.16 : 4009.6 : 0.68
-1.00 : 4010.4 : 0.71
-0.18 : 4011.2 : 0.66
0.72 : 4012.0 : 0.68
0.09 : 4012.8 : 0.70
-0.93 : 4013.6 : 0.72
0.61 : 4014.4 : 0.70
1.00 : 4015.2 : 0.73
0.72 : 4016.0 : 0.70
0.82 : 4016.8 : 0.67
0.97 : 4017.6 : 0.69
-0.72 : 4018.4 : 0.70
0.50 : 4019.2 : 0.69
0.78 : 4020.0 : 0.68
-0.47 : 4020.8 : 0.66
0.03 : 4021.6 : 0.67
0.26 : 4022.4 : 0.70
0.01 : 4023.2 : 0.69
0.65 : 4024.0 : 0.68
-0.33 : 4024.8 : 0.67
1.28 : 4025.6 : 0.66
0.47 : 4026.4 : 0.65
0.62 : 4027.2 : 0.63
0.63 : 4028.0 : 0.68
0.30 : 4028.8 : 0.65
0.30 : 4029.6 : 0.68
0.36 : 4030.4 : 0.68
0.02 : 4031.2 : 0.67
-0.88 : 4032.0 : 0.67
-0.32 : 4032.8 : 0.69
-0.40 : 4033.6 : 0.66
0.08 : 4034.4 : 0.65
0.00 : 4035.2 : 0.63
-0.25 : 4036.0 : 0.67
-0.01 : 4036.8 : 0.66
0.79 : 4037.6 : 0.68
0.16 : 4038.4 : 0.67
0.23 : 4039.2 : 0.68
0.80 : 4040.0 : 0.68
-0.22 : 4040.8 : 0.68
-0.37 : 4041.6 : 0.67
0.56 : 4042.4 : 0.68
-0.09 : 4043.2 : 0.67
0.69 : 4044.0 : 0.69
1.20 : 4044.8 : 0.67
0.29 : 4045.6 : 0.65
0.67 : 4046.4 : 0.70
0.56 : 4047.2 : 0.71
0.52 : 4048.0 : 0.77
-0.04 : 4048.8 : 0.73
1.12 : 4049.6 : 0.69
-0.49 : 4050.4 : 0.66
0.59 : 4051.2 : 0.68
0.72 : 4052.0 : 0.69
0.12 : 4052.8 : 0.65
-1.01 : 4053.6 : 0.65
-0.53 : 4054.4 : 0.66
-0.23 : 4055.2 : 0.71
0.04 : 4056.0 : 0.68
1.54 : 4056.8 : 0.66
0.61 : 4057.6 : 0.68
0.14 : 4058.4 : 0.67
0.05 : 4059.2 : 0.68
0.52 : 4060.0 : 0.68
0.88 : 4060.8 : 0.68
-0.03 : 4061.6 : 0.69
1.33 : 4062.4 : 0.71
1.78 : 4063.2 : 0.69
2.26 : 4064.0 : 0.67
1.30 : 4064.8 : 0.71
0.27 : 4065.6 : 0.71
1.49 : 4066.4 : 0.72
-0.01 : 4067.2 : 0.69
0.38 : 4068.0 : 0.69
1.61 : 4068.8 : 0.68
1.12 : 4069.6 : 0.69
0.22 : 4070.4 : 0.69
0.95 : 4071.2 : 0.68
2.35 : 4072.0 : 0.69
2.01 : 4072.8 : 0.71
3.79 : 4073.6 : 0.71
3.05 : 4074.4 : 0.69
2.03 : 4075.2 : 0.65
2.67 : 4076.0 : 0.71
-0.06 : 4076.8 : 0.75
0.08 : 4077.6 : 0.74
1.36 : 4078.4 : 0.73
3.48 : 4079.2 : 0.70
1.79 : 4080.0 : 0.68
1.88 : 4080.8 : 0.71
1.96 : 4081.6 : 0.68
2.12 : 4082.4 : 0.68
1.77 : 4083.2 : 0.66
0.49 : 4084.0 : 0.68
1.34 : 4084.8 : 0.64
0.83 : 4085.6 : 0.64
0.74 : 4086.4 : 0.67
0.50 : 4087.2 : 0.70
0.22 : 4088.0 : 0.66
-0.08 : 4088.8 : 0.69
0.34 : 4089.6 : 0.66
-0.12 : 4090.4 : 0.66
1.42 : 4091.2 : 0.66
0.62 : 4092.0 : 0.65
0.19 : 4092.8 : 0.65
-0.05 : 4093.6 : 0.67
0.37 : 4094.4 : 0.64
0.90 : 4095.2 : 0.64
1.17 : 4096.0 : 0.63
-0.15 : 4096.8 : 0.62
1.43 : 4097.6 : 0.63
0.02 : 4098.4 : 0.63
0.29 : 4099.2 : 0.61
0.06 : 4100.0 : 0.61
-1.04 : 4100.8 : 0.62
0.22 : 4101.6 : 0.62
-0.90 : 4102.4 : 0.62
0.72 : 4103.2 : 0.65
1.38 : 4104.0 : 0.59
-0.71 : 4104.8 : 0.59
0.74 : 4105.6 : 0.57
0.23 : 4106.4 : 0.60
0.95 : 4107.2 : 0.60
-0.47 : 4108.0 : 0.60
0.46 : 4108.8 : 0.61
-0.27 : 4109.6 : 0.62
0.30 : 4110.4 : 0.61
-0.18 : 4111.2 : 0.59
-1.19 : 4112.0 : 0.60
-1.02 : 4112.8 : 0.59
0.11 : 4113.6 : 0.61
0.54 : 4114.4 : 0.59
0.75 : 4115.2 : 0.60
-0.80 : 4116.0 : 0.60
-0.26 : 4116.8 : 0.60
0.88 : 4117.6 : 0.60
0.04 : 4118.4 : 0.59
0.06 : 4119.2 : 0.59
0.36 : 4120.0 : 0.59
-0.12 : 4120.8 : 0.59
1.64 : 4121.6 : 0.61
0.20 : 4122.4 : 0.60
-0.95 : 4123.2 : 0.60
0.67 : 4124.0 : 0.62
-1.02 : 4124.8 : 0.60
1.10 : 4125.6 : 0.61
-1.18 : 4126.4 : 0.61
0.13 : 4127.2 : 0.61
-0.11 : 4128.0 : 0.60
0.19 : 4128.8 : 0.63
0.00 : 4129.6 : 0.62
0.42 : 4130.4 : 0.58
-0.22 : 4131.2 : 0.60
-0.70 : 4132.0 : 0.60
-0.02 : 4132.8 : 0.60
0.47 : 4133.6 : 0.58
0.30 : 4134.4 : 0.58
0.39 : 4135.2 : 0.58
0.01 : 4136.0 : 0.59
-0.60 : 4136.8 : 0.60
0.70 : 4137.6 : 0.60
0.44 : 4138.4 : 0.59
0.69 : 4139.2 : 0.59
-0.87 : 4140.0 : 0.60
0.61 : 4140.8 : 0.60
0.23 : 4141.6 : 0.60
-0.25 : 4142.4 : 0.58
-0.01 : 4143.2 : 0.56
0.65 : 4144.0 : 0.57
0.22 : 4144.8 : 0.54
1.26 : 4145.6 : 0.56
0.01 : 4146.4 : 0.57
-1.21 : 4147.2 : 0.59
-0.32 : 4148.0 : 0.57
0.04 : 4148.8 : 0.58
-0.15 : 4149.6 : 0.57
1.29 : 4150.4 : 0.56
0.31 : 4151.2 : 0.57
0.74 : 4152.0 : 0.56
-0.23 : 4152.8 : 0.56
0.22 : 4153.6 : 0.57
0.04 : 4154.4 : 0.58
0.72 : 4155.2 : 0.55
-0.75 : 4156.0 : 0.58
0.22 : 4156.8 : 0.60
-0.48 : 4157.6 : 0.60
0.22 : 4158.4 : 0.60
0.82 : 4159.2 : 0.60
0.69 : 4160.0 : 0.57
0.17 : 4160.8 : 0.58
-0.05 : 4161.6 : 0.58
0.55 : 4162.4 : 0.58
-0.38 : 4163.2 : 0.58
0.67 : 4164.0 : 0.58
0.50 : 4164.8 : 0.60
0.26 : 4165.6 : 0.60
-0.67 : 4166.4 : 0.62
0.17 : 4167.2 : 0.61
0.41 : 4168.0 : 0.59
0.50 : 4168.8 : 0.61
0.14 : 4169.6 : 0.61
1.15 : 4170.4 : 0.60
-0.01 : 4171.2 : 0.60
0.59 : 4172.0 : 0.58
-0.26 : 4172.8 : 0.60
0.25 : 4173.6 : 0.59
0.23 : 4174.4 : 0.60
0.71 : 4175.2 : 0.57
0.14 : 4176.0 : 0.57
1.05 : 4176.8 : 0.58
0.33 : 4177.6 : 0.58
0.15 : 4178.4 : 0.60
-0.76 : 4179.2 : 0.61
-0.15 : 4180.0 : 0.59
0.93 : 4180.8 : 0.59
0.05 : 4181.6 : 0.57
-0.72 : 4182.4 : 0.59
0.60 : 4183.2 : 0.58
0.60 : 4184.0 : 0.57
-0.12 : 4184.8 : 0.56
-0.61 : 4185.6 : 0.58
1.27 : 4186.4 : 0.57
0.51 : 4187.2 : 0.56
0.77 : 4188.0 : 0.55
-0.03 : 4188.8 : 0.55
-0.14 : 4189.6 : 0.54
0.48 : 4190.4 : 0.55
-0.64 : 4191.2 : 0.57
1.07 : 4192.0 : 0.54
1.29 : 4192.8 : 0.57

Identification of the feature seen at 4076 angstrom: Lyman alpha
